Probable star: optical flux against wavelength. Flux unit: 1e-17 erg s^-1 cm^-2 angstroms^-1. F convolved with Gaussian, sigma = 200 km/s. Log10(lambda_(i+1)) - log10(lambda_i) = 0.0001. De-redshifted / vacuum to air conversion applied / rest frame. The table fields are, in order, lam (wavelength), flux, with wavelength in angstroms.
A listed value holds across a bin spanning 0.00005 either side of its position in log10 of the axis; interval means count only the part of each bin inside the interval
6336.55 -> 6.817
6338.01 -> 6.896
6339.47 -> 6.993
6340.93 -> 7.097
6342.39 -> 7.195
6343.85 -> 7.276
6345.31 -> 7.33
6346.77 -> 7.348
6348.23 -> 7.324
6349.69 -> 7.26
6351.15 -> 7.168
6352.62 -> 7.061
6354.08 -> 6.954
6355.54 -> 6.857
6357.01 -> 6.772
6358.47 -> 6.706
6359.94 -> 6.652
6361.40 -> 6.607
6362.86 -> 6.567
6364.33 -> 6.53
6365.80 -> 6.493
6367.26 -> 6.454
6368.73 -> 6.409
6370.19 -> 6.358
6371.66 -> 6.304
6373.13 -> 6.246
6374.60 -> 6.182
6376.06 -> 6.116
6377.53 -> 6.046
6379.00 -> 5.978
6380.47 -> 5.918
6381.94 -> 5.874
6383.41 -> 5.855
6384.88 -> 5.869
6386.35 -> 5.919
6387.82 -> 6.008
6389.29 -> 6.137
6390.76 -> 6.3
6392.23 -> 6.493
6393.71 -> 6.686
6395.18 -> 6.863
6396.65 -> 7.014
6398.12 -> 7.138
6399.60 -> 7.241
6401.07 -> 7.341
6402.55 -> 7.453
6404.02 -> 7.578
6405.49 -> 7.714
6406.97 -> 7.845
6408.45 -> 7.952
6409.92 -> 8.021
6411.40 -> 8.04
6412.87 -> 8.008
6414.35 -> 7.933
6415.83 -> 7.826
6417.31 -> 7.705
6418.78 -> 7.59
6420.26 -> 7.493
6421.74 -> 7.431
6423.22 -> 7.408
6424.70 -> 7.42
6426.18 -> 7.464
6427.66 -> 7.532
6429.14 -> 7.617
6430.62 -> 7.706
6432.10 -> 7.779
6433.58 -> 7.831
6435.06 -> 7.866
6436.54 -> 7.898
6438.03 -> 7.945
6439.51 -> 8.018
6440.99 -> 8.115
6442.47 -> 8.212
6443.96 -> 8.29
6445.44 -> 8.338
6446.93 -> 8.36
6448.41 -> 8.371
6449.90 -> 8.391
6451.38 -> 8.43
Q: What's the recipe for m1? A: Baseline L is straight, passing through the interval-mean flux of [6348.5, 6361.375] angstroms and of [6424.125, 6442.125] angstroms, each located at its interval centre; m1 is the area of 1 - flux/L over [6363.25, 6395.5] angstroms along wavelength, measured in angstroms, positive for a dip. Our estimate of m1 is 4.3 angstroms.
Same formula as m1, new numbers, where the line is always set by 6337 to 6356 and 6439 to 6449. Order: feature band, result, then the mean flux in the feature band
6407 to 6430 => 0.7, 7.7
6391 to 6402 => 1.1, 6.94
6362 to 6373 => 1.4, 6.44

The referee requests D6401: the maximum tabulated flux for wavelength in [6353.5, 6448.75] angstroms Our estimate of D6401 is 8.371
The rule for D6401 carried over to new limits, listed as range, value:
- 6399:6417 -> 8.04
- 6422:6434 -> 7.831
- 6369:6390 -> 6.358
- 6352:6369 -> 7.061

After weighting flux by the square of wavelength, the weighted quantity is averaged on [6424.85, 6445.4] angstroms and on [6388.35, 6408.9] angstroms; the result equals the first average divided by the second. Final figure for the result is 1.1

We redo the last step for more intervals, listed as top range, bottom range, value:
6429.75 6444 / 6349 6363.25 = 1.19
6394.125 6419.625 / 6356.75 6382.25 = 1.21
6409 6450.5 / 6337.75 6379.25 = 1.20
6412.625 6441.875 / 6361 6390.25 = 1.27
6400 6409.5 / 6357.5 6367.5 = 1.18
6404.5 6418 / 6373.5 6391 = 1.32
